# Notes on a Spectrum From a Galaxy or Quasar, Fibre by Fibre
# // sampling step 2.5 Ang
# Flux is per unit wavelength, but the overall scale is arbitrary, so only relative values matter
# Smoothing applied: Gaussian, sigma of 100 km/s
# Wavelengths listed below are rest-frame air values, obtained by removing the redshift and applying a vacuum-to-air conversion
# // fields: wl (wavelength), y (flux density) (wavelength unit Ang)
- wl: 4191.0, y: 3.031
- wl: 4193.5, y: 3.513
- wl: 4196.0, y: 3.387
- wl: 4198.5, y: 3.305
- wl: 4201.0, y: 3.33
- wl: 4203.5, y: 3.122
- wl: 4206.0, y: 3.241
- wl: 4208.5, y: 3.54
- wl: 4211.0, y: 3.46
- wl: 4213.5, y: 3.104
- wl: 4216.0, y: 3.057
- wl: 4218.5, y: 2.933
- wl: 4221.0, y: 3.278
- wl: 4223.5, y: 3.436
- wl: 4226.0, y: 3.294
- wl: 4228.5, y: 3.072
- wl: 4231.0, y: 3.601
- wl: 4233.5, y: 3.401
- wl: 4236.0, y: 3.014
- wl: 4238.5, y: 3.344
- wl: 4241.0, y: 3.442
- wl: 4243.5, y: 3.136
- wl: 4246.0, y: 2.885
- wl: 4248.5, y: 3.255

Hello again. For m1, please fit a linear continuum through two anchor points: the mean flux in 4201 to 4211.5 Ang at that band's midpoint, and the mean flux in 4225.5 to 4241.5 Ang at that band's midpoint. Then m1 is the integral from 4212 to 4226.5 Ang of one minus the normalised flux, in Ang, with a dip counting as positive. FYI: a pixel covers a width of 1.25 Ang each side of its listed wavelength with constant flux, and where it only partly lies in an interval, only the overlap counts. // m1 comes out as 0.6 Ang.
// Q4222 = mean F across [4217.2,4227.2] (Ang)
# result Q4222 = 3.23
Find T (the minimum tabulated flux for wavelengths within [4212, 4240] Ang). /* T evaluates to 2.933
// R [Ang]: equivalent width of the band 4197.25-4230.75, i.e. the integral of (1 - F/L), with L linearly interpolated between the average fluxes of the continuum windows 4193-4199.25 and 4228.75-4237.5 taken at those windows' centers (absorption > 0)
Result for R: 1.0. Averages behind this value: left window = 3.4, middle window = 3.25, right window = 3.31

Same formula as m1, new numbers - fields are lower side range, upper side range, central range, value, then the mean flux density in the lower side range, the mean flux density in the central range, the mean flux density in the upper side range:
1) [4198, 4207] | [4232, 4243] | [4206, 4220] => 0.2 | 3.25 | 3.22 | 3.3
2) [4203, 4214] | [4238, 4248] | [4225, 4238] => -0.2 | 3.32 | 3.28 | 3.2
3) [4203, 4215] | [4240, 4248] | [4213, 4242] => -0.3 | 3.3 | 3.25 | 3.15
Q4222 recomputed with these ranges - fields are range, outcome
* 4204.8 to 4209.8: 3.39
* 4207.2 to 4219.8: 3.22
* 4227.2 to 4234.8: 3.36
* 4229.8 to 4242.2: 3.36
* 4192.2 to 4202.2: 3.38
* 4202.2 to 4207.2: 3.18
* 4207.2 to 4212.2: 3.5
